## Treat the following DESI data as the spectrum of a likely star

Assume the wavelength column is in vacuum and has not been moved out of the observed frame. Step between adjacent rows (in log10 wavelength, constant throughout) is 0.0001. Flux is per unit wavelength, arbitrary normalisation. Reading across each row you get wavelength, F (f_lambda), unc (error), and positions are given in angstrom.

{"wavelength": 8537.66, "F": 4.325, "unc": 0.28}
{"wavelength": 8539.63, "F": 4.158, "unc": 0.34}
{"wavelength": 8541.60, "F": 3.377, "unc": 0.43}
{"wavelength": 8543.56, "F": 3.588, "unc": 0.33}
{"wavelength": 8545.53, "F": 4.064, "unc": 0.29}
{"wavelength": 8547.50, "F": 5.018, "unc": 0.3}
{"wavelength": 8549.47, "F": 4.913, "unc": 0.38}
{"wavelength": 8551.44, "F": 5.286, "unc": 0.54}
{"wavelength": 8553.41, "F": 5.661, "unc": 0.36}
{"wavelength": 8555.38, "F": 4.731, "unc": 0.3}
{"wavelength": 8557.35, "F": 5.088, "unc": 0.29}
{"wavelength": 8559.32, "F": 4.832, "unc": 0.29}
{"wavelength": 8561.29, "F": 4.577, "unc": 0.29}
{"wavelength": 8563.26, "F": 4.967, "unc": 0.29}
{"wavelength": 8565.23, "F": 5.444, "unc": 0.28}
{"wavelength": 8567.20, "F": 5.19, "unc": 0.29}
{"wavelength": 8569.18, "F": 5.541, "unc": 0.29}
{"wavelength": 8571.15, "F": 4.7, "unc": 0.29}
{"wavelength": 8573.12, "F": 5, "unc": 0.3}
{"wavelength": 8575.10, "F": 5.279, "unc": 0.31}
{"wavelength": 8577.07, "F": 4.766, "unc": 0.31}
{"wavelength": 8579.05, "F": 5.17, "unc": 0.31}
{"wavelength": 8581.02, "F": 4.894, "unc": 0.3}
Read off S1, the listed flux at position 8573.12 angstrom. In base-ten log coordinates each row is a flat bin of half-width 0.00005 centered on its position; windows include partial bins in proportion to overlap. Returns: 5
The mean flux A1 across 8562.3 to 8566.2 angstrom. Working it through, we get 5.21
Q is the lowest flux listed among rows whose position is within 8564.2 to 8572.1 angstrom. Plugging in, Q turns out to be 4.7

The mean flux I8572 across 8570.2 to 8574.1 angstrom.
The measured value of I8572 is 4.86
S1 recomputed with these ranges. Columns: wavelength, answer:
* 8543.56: 3.588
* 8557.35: 5.088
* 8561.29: 4.577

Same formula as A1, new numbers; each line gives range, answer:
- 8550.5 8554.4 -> 5.47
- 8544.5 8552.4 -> 4.81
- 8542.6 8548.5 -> 4.22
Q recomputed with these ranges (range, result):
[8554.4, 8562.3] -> 4.577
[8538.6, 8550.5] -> 3.377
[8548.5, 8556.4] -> 4.731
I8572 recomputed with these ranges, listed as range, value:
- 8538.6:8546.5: 3.8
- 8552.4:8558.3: 5.16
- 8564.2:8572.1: 5.22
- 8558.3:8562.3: 4.71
